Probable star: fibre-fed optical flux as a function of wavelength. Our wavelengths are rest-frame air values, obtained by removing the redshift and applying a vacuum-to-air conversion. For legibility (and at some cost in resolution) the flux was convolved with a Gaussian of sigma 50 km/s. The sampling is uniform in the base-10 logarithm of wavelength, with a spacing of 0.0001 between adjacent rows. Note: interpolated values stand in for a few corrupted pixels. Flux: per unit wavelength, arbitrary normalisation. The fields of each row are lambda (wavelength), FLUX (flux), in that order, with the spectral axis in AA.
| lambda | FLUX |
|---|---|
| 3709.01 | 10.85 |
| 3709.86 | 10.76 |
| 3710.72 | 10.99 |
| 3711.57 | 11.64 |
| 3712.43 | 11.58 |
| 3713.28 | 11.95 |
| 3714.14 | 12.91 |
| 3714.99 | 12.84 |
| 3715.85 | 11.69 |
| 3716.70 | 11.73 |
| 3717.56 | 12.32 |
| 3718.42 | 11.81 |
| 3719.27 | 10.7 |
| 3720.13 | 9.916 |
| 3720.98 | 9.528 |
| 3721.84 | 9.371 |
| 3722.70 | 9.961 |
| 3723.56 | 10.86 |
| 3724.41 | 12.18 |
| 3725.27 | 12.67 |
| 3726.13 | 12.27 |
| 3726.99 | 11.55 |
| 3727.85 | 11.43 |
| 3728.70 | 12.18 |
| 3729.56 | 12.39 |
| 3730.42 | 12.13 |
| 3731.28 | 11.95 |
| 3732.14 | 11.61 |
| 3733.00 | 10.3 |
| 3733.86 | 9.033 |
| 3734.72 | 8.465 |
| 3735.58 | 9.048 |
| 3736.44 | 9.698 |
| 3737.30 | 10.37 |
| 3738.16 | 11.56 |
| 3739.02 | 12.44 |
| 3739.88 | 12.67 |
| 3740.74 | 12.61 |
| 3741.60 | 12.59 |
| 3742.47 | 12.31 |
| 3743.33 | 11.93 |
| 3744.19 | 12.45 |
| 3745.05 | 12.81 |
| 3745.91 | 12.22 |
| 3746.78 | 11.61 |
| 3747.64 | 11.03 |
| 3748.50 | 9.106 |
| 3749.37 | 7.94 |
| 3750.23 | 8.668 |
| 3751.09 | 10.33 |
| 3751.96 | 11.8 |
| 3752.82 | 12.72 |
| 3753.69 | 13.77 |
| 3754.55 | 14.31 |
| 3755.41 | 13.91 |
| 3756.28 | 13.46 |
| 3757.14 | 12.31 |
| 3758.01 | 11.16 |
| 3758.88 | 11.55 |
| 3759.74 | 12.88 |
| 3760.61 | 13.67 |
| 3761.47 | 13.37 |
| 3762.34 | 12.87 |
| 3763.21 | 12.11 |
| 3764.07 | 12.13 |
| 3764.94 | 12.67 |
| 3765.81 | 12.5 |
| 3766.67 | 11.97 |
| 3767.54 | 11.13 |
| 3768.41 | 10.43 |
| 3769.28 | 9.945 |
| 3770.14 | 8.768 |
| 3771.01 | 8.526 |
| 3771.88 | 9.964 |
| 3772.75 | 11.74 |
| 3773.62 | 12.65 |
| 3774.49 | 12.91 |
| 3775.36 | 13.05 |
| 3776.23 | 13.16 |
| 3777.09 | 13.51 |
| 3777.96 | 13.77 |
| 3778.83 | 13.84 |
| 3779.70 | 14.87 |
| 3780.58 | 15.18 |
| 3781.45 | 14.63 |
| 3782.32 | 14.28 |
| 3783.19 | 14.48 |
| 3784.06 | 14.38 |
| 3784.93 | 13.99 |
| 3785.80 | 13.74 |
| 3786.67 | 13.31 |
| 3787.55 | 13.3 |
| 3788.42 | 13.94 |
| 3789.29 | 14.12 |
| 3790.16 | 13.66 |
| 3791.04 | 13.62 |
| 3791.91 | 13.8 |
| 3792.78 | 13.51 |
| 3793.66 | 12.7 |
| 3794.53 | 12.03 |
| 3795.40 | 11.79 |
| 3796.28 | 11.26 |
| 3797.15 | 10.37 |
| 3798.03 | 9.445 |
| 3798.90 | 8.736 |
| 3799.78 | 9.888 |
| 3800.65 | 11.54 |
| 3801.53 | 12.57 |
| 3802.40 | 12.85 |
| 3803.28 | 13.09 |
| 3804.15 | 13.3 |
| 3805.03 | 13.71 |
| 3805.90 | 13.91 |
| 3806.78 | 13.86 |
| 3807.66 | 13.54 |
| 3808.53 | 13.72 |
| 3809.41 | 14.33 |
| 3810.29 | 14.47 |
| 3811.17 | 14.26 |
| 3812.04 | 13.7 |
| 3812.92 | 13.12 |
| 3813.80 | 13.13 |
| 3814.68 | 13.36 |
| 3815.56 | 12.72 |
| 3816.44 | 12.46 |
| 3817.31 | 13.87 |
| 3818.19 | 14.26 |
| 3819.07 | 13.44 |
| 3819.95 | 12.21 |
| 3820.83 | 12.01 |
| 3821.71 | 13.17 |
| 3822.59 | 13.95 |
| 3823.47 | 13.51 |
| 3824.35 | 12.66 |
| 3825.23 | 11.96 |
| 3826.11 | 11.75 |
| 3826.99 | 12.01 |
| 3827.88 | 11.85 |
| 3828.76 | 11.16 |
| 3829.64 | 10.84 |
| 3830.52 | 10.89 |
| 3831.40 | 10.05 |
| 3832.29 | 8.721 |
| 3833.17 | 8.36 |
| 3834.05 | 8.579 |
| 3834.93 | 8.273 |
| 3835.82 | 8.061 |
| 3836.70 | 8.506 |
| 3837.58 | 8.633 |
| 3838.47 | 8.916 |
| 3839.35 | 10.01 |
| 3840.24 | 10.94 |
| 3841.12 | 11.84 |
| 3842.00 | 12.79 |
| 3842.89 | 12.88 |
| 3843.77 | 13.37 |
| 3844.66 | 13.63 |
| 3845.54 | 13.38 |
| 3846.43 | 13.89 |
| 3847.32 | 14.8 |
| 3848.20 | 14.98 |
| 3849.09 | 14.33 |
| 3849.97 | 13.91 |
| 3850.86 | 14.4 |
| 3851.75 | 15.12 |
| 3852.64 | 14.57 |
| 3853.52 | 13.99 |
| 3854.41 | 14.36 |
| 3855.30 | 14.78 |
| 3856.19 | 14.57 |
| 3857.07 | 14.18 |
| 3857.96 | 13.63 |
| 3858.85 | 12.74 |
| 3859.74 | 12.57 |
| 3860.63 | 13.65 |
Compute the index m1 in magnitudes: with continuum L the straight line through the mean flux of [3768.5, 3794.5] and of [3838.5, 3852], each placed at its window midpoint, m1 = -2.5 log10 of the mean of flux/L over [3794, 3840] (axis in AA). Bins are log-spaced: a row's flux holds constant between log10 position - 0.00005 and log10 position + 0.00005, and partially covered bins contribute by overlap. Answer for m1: 0.11 mag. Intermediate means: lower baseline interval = 13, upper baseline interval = 13.2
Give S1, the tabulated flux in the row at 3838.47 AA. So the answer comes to 8.916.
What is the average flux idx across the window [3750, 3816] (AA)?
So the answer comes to 12.7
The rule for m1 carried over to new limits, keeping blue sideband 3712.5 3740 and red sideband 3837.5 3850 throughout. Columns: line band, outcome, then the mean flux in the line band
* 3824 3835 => 0.174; 10.6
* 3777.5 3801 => -0.087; 13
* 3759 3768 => -0.074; 12.5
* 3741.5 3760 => -0.029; 11.8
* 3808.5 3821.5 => -0.094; 13.4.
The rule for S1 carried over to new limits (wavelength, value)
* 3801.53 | 12.57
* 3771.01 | 8.526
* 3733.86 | 9.033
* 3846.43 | 13.89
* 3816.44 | 12.46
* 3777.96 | 13.77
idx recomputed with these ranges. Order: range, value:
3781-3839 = 12.3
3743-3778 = 11.9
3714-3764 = 11.6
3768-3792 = 13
